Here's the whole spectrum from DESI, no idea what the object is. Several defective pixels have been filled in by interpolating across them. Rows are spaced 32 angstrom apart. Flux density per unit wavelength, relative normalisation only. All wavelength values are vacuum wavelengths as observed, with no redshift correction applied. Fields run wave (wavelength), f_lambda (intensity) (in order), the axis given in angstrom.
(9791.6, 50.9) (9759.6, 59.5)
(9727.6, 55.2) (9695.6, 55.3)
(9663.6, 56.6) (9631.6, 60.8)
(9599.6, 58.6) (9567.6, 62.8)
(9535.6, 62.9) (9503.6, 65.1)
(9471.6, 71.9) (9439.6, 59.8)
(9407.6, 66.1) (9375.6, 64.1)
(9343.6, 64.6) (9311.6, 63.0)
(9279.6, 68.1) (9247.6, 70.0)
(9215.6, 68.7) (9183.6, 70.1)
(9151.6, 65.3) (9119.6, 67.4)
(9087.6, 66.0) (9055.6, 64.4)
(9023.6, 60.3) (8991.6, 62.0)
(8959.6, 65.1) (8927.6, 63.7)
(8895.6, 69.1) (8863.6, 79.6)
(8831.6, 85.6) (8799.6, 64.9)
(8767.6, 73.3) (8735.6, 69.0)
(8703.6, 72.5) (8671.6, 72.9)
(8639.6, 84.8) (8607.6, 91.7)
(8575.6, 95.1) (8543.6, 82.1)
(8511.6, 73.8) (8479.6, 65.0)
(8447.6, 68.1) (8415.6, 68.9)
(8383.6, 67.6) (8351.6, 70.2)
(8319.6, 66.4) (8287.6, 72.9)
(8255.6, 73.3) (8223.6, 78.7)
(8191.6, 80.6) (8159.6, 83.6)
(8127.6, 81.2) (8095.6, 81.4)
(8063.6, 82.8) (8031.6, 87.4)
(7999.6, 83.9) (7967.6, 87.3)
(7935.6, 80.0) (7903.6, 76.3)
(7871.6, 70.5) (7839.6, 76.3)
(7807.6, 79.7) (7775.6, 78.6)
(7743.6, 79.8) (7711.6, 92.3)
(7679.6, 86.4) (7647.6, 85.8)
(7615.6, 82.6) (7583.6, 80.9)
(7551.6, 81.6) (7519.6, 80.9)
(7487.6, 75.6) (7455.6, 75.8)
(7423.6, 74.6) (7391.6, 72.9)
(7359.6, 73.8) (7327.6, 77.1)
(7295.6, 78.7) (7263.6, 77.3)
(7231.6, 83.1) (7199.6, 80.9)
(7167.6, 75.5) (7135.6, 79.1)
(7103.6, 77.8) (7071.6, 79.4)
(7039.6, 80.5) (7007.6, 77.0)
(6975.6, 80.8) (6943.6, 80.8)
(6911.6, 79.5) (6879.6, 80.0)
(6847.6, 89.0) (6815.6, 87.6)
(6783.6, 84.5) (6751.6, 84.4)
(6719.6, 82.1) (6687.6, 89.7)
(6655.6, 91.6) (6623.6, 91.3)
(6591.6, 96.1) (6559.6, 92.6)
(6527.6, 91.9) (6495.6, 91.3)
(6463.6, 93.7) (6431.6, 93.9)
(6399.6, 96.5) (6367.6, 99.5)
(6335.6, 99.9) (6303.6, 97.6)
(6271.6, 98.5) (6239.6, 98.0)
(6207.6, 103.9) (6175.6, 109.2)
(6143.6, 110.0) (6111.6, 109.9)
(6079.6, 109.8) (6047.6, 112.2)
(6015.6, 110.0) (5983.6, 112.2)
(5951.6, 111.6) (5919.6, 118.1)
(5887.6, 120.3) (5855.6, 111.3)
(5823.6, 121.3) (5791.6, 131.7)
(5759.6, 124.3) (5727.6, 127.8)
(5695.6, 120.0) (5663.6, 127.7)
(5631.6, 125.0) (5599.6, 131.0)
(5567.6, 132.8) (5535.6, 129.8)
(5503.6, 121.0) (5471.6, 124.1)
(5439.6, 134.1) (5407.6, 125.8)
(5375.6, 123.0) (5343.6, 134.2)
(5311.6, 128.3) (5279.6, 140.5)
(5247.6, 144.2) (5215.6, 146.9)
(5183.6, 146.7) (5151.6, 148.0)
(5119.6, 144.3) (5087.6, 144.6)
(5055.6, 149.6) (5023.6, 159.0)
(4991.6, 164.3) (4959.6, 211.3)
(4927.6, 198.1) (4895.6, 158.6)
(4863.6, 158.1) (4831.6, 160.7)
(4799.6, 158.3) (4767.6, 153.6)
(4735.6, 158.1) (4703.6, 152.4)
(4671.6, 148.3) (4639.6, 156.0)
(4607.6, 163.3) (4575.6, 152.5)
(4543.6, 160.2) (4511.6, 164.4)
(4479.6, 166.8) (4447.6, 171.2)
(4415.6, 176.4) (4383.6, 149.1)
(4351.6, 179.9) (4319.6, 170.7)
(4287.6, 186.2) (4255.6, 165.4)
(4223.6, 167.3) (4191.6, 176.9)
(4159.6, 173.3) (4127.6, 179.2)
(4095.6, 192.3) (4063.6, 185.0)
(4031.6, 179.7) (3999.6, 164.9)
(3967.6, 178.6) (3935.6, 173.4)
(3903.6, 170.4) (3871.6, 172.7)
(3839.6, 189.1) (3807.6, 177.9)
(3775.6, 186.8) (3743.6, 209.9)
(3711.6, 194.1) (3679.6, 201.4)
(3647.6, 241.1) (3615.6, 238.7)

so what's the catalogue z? 0.77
